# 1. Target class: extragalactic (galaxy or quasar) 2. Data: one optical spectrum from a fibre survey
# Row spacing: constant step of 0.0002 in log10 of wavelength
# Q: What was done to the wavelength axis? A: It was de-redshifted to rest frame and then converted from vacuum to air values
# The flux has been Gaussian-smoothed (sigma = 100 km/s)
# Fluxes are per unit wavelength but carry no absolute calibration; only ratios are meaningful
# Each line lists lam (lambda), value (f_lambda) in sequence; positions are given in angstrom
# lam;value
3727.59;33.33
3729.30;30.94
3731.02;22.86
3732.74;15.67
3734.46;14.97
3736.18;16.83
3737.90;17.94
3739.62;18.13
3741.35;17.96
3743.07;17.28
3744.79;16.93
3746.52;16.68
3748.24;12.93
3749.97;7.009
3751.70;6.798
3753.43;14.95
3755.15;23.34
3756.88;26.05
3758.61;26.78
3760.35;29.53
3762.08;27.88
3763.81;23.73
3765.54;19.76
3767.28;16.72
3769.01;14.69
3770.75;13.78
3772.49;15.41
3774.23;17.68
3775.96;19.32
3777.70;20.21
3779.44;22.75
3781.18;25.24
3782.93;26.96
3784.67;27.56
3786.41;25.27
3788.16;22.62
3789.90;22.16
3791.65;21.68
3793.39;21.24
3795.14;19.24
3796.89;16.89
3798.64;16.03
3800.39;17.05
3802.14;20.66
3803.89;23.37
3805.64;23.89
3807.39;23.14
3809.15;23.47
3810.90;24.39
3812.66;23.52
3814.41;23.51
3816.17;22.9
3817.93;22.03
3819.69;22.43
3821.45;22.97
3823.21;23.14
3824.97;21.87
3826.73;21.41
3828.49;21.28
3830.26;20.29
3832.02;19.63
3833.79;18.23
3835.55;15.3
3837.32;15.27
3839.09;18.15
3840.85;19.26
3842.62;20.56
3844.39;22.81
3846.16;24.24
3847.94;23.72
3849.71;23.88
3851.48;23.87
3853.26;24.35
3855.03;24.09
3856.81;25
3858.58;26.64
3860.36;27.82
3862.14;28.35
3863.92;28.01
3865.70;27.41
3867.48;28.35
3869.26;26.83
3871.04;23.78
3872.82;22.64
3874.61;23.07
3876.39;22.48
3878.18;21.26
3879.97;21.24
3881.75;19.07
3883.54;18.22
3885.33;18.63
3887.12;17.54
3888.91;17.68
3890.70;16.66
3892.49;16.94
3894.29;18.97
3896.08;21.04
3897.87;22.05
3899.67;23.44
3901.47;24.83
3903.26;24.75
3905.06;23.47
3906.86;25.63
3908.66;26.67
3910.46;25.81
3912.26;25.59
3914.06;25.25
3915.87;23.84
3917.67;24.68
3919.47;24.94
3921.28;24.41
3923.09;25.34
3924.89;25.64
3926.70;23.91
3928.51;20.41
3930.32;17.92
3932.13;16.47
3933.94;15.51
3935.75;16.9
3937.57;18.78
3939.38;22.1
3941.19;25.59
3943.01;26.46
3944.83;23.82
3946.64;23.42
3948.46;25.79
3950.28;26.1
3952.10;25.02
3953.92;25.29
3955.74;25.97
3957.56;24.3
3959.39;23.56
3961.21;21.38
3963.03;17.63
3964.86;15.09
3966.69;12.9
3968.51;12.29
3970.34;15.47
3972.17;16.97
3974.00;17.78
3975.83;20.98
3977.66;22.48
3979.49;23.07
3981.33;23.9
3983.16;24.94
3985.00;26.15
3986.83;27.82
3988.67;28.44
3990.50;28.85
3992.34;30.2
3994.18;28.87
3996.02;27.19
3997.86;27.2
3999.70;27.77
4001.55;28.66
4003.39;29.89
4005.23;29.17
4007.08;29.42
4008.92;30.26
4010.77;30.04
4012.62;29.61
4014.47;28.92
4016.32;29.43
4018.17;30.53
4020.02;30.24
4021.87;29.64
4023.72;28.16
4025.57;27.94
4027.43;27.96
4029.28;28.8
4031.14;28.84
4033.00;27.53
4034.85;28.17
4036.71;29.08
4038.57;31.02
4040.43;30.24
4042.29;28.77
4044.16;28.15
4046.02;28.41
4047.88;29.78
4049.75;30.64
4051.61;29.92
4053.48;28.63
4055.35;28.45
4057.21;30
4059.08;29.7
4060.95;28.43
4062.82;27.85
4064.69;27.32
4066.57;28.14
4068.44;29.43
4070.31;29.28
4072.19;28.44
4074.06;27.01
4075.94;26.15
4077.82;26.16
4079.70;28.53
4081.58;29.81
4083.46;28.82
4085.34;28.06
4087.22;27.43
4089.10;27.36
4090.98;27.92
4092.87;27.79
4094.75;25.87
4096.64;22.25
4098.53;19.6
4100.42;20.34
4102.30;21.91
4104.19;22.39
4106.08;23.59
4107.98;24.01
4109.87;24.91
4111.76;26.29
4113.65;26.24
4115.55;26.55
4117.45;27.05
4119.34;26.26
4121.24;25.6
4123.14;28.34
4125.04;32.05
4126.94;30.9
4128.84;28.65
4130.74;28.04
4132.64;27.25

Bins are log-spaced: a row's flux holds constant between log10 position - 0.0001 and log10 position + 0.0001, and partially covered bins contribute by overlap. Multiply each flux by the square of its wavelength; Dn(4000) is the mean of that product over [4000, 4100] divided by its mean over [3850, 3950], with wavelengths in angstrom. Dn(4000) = 1.3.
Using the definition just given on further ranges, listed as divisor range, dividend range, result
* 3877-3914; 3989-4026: 1.43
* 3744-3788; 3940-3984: 1.20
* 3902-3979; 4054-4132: 1.32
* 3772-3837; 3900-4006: 1.18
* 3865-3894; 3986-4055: 1.47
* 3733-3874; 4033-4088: 1.53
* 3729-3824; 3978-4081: 1.58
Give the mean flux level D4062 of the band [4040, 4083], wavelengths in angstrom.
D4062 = 28.6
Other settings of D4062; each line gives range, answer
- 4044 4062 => 29.3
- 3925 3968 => 21.5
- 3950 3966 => 22.4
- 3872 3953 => 22.2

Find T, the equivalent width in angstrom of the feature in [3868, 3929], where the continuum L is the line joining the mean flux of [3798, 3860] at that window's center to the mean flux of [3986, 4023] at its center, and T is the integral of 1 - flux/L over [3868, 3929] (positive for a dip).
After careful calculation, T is 5.28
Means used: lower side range 21.9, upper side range 29.1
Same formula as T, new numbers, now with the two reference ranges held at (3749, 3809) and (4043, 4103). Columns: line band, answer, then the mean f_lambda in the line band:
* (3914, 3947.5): 2.5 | 22.3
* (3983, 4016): -3.7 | 28.6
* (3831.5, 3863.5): -0.3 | 22.4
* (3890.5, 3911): 0.7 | 22.7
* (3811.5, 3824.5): -0.9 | 22.9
